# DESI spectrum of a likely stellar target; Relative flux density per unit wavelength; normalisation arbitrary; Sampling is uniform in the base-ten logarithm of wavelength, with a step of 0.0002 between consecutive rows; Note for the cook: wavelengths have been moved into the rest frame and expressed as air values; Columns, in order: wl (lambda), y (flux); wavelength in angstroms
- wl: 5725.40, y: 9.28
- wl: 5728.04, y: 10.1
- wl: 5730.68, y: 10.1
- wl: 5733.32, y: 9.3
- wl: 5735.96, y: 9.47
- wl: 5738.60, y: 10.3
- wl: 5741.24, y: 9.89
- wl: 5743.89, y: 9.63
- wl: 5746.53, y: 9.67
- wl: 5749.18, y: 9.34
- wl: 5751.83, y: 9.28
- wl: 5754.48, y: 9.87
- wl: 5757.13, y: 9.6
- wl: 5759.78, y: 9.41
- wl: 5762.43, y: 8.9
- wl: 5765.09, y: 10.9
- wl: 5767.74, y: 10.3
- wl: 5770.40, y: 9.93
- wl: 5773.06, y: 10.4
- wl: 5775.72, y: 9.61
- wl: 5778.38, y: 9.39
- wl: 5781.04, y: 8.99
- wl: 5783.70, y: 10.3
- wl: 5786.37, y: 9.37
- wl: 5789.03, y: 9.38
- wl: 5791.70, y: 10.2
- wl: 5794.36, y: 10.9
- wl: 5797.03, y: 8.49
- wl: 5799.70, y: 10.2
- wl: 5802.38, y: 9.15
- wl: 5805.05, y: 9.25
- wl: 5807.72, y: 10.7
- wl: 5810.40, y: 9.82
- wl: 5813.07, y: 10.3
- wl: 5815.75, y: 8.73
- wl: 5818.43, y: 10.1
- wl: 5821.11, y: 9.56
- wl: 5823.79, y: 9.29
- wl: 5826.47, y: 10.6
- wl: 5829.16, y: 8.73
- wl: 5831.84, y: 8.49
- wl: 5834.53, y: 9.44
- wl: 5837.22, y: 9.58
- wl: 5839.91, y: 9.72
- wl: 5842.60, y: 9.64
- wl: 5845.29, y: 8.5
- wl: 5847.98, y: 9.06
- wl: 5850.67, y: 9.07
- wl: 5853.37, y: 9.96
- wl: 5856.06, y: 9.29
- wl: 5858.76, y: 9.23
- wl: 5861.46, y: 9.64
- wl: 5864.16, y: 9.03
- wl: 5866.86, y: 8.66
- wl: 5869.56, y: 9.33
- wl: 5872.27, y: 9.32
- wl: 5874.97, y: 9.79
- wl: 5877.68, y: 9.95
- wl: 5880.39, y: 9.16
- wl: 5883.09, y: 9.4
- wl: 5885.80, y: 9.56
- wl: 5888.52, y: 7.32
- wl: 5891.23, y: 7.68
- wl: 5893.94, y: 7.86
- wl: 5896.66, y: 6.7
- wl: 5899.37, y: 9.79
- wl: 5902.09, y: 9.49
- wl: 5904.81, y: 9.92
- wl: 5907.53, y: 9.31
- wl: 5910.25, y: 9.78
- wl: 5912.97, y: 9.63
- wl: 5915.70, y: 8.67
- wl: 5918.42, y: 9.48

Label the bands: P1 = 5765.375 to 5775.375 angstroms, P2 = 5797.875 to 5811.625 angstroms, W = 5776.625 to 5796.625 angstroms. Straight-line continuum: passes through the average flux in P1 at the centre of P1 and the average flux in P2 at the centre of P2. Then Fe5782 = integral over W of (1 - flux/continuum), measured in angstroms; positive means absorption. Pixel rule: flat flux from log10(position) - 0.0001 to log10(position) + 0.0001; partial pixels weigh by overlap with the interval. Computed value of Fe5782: 0.56 angstroms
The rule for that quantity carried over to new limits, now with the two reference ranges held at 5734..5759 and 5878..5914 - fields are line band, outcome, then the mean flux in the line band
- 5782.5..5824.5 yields -1.62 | 9.74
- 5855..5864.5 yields -0.24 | 9.32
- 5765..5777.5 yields -0.78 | 10.1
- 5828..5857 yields -0.15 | 9.23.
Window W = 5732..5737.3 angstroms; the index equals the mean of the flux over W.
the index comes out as 9.39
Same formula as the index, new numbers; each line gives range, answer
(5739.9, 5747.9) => 9.73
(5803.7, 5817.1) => 9.76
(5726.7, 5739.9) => 9.85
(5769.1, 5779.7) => 9.83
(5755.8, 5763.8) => 9.31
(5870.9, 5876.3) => 9.55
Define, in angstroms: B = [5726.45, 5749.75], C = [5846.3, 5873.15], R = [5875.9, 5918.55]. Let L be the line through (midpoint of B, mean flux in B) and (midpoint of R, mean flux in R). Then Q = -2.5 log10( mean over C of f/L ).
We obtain -0.01 mag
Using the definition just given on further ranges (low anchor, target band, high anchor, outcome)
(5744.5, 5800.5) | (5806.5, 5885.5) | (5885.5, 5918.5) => -0.028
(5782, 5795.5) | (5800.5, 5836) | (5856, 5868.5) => 0.012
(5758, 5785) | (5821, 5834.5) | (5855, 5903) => 0.004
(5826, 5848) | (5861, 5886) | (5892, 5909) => -0.043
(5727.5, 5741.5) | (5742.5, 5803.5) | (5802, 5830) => 0.008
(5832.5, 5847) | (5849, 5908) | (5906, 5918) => 0.034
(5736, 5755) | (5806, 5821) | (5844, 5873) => -0.056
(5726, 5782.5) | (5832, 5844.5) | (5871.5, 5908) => -0.024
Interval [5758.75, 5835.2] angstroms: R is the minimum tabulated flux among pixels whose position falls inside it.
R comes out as 8.49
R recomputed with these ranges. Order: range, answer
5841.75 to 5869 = 8.5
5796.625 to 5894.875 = 7.32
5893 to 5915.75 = 6.7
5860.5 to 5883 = 8.66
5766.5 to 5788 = 8.99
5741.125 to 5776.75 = 8.9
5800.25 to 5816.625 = 8.73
